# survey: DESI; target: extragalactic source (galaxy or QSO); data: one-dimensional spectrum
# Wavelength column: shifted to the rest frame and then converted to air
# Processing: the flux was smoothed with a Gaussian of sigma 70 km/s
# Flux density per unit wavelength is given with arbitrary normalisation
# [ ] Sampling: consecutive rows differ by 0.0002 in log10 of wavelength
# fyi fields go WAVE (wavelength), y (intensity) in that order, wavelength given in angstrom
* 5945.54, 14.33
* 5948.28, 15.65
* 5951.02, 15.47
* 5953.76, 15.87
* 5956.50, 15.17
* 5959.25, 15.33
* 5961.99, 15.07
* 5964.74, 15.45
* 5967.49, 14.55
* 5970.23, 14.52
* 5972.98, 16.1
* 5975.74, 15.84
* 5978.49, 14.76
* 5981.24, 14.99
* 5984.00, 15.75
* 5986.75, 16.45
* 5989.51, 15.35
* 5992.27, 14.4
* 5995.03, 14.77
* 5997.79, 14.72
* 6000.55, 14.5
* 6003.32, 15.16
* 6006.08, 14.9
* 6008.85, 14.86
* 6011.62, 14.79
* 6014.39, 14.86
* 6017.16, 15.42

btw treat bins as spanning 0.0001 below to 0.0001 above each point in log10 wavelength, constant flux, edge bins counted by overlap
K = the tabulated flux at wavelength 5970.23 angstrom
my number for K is 14.52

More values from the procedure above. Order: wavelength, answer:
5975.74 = 15.84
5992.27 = 14.4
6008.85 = 14.86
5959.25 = 15.33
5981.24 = 14.99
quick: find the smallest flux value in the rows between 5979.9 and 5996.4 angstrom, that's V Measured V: 14.4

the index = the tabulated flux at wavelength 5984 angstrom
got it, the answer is 15.75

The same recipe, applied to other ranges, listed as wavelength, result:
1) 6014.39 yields 14.86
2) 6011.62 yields 14.79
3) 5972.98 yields 16.1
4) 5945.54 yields 14.33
